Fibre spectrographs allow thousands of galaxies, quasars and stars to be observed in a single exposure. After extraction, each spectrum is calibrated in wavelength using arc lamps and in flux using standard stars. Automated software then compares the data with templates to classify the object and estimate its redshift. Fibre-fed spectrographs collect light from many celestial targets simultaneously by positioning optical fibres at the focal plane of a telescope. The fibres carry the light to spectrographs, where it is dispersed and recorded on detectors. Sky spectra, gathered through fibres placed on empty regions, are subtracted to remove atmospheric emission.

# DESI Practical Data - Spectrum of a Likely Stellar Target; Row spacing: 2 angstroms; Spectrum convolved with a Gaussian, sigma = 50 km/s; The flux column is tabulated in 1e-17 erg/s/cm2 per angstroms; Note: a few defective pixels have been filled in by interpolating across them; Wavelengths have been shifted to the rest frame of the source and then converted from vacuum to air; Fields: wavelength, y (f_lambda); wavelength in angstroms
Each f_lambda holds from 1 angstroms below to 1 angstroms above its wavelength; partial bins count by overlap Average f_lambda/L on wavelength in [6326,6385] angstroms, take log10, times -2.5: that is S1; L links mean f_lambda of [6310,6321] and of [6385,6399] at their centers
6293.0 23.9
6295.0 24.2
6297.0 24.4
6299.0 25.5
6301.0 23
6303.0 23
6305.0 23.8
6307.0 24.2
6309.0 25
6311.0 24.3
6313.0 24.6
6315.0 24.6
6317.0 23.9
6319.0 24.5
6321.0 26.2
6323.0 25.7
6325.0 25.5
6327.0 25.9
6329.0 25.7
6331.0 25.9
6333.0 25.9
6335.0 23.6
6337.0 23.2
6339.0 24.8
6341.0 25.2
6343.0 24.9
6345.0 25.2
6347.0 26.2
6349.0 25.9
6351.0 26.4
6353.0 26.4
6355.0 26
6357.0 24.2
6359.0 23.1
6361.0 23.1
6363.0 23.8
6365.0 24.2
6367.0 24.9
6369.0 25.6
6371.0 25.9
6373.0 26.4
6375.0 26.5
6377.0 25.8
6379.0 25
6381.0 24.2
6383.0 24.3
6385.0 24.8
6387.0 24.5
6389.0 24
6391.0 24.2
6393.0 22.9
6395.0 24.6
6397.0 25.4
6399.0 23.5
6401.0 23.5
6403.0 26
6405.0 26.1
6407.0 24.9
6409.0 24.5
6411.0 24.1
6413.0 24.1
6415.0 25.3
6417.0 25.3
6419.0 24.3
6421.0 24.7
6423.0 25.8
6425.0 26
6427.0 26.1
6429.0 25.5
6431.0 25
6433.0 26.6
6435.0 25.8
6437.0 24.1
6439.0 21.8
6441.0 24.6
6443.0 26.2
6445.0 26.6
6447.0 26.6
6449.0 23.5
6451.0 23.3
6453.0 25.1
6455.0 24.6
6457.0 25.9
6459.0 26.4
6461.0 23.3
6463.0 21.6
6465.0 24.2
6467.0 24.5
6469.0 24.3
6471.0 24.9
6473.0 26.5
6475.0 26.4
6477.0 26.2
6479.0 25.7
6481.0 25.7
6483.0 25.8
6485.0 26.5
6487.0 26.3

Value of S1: -0.03 mag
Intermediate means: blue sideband 24.5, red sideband 24.2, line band 25.1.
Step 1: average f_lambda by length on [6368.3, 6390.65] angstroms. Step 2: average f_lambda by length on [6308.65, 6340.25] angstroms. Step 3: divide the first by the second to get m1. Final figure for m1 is 1.0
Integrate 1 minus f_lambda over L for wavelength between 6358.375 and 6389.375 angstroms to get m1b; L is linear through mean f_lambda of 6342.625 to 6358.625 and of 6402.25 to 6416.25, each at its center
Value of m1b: 0.7 angstroms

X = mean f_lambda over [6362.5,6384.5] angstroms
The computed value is 25.2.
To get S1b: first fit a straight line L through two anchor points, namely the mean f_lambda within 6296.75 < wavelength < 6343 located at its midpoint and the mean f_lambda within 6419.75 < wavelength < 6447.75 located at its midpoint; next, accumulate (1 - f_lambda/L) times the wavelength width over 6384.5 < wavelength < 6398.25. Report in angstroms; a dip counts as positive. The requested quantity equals 0.4 angstroms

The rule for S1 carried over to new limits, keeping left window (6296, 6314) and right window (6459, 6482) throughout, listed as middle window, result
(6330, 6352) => -0.04 mag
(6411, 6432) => -0.02 mag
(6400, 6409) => -0.02 mag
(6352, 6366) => 0.00 mag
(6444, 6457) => -0.01 mag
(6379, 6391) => 0.01 mag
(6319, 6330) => -0.06 mag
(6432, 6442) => 0.01 mag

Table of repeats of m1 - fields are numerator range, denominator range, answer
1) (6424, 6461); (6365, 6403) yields 1.01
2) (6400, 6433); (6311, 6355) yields 1.00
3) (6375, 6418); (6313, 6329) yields 0.98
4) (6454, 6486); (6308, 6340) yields 1.01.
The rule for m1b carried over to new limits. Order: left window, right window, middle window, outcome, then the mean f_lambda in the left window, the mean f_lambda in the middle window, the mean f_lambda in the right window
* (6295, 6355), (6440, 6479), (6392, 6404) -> 0.3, 24.9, 24.3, 25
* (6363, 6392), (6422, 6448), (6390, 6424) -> 0.8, 25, 24.7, 25.4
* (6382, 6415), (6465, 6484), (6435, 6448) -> 0.0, 24.5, 25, 25.5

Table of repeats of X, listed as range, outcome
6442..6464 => 24.8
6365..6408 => 24.9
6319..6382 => 25.2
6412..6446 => 25.2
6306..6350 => 25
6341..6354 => 25.8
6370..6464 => 24.9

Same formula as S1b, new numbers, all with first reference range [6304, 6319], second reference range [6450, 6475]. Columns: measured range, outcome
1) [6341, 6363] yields -0.6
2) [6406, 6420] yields -0.1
